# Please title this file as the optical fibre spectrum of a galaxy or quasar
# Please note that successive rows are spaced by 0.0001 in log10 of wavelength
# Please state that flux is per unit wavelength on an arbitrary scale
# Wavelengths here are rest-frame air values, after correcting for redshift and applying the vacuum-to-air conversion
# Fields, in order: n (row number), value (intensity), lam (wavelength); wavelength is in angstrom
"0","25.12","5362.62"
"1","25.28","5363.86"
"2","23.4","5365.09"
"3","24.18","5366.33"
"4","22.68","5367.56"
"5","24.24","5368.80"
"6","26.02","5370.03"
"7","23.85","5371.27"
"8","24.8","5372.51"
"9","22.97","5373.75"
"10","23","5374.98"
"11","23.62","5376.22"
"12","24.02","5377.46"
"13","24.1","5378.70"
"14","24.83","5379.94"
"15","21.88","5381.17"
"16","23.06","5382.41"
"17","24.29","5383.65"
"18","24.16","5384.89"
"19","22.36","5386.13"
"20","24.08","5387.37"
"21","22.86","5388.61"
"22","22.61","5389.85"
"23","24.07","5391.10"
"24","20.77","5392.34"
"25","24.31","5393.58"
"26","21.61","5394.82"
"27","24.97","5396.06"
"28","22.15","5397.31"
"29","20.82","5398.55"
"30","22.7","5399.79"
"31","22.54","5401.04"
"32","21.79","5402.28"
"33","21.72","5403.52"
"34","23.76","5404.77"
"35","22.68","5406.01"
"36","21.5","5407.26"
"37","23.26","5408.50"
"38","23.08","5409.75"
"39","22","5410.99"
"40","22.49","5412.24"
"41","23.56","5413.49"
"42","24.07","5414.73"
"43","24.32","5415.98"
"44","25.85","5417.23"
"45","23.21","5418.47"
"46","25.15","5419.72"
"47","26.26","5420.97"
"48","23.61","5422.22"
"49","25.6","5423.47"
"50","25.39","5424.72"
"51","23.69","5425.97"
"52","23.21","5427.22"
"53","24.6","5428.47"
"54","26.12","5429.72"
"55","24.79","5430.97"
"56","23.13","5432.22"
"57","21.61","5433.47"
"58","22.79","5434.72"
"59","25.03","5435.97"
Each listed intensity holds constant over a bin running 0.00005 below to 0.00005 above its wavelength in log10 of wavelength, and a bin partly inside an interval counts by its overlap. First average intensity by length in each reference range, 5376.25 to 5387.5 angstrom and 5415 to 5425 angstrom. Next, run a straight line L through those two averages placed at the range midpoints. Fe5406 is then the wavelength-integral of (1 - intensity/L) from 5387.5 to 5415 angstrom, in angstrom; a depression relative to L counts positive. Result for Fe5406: 1.8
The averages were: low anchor 23.6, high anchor 24.9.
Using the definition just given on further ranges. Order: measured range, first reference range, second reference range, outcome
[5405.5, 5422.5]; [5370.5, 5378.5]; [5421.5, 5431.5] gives 0.5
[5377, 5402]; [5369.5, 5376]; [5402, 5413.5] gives 0.3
